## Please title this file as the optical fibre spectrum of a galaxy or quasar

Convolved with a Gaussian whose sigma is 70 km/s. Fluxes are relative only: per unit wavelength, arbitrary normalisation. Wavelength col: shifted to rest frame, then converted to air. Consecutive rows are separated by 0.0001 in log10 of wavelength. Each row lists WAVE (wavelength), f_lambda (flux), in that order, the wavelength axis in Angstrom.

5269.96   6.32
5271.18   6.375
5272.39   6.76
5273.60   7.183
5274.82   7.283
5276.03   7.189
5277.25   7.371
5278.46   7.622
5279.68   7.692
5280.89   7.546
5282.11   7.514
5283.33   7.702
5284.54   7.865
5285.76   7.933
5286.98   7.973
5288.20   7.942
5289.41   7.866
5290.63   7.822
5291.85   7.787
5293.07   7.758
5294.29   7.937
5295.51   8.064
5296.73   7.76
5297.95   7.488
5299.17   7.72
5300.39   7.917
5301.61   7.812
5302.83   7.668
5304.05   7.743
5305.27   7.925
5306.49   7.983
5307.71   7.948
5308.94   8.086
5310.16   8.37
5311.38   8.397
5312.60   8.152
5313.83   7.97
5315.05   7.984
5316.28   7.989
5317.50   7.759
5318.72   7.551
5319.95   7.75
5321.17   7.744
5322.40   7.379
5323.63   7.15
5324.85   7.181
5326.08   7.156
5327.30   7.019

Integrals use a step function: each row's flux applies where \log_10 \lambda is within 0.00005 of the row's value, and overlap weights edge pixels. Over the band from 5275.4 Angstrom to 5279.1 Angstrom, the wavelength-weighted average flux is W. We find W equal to 7.4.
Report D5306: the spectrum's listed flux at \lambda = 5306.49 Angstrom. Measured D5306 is 7.983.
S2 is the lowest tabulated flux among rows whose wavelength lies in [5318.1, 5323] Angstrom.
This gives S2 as 7.379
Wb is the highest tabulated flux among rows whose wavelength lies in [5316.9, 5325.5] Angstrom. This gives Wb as 7.759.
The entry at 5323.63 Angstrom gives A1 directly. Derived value 7.15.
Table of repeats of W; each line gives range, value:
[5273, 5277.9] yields 7.26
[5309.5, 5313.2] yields 8.32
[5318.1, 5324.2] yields 7.51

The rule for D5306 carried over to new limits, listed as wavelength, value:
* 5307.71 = 7.948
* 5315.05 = 7.984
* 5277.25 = 7.371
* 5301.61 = 7.812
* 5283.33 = 7.702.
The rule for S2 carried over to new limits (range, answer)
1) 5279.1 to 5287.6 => 7.514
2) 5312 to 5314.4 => 7.97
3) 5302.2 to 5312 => 7.668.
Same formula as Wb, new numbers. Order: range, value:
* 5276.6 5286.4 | 7.933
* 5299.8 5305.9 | 7.925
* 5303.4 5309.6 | 8.086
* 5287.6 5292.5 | 7.942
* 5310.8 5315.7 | 8.397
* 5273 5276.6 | 7.283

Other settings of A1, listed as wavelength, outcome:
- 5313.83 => 7.97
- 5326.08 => 7.156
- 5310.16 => 8.37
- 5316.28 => 7.989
